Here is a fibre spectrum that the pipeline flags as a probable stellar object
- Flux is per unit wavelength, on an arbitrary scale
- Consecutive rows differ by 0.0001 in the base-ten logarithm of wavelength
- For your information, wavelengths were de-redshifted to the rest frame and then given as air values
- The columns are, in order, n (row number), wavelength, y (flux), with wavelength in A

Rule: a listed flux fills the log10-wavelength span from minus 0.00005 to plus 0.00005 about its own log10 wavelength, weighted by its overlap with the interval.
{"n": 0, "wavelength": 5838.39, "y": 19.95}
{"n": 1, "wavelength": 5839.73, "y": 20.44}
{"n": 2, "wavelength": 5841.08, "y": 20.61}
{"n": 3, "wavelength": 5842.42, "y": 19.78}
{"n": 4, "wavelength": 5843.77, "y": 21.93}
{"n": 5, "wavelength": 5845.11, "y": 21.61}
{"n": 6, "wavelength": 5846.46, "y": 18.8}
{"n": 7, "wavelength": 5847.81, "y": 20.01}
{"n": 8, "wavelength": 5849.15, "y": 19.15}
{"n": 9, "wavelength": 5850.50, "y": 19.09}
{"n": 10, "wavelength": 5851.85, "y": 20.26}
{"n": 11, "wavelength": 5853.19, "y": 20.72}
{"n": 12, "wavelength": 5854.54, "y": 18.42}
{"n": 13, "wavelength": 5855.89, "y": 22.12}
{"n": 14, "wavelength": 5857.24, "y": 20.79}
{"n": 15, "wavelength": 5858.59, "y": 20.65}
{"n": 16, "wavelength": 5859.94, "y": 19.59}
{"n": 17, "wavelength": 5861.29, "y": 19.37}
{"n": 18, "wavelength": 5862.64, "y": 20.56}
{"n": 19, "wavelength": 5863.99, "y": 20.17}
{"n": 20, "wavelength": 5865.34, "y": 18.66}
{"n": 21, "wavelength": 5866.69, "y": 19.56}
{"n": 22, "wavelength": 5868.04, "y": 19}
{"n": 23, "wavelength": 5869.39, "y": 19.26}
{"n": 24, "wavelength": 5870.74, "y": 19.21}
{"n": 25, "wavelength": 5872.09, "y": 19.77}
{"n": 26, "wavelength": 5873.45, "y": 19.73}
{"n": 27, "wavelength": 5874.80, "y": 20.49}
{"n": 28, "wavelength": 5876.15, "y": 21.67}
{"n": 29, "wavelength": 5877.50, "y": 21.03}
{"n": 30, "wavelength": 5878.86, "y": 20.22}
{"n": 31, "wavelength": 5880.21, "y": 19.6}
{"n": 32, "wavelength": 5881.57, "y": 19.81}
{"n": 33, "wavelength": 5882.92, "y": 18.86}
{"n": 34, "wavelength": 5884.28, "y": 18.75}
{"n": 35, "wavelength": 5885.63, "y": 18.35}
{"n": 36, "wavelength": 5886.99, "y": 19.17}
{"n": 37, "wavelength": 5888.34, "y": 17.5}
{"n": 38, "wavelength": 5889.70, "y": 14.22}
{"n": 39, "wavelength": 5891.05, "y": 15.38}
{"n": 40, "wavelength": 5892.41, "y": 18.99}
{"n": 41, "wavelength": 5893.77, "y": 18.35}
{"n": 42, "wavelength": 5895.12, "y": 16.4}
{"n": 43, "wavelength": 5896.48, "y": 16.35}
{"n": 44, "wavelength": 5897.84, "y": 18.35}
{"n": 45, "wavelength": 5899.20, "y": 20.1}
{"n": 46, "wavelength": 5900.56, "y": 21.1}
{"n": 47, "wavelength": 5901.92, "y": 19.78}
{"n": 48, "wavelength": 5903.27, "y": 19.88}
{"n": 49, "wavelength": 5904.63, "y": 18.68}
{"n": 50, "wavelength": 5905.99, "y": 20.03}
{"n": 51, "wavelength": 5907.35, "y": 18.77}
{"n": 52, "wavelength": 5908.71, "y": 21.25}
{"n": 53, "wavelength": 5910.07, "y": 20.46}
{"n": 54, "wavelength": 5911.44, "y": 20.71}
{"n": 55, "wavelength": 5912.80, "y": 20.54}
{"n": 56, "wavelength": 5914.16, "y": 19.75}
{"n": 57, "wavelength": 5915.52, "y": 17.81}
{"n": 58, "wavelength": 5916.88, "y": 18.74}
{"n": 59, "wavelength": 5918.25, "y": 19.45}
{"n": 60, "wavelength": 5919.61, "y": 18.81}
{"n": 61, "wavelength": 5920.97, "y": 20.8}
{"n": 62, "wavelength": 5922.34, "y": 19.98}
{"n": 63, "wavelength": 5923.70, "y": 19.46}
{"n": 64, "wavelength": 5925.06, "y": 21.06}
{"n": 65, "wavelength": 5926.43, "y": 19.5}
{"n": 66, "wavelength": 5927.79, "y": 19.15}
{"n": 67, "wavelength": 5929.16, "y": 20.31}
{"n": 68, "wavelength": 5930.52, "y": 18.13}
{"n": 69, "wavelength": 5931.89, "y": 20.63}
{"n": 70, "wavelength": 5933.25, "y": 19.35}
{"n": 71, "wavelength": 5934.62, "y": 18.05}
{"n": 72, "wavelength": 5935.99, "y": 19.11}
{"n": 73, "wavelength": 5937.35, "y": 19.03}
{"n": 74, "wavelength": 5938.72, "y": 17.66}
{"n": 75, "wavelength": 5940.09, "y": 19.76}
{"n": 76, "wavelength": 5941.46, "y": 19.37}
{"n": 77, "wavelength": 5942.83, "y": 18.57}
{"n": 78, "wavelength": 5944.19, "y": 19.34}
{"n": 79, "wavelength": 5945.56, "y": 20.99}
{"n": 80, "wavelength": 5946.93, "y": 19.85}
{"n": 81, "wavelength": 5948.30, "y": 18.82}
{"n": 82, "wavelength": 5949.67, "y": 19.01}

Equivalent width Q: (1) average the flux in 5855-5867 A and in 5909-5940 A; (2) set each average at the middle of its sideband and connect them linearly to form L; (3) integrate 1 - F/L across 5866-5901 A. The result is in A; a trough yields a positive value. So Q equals 1.8 A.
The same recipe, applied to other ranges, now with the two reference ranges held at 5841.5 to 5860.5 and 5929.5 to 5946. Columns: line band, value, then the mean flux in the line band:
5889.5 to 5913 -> 0.83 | 18.9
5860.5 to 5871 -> 0.29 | 19.5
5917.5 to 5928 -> -0.24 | 19.8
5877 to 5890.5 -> 0.77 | 18.7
